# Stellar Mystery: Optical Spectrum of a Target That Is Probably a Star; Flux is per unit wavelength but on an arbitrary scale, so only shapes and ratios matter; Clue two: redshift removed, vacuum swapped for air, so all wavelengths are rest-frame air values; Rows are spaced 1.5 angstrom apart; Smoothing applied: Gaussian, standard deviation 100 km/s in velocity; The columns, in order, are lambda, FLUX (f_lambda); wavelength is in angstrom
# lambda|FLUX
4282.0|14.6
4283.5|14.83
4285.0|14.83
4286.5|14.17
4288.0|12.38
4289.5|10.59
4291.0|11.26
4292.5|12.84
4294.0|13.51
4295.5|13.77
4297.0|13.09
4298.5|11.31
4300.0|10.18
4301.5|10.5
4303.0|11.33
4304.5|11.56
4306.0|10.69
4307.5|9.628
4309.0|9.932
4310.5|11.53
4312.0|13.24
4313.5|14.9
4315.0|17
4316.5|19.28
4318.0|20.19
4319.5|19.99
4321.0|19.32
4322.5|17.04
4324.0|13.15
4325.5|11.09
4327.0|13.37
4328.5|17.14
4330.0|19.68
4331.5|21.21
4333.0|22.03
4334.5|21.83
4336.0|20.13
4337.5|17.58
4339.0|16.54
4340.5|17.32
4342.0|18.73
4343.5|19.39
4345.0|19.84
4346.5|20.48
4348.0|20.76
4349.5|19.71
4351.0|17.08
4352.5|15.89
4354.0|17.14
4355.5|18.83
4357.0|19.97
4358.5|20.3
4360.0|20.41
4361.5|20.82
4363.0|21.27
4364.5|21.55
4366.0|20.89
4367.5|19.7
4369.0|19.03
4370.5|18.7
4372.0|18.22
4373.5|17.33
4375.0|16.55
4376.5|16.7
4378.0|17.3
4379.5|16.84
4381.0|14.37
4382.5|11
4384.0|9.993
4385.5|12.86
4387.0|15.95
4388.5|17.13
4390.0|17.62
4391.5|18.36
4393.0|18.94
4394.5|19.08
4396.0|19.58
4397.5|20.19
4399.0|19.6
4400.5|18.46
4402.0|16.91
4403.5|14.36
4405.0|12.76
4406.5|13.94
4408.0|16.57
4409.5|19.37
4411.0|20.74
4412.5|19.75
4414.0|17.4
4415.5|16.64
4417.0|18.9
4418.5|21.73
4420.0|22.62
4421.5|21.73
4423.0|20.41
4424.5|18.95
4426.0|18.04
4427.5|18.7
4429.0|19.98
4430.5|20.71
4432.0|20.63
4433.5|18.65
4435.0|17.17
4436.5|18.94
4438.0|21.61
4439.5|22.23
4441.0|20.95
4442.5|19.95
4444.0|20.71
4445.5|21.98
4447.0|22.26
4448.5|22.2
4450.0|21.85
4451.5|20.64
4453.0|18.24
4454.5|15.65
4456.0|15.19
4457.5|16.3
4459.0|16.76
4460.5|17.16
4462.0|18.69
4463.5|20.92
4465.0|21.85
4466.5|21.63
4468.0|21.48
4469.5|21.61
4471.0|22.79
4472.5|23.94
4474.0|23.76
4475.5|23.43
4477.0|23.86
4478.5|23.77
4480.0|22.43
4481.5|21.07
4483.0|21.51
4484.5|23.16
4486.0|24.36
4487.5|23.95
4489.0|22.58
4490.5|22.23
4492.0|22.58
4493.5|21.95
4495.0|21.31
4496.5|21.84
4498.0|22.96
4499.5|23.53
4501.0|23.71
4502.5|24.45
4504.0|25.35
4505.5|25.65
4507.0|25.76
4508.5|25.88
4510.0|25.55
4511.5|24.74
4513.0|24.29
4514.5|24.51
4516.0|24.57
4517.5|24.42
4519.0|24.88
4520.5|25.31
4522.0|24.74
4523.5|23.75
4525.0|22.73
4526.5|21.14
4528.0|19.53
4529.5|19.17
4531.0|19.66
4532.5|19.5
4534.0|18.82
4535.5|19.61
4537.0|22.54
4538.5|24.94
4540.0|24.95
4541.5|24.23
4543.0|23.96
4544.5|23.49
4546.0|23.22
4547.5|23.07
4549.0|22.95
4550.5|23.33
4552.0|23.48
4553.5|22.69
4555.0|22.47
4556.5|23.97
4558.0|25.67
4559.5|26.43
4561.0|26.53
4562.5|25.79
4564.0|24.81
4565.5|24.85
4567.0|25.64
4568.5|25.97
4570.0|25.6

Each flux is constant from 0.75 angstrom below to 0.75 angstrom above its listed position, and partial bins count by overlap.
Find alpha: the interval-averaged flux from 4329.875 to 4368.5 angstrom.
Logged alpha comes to 19.6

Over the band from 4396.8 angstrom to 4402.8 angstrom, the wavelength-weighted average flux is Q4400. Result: 18.7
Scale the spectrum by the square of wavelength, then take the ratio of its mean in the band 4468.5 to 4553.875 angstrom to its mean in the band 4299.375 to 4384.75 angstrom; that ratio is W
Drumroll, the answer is 1.5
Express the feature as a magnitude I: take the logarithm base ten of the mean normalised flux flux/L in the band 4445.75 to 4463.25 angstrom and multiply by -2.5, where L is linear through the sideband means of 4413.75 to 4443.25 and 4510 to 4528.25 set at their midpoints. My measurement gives 0.12 mag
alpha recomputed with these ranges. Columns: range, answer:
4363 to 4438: 18.1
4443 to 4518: 22.2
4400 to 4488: 20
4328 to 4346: 19.3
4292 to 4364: 16.5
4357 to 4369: 20.6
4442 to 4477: 20.5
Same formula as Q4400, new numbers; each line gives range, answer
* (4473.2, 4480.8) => 23.4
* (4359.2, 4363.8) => 20.8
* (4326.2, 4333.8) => 18.7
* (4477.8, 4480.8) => 23.1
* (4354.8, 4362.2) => 20.1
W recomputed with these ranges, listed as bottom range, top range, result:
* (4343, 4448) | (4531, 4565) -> 1.35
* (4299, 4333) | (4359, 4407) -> 1.21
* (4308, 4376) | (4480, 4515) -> 1.40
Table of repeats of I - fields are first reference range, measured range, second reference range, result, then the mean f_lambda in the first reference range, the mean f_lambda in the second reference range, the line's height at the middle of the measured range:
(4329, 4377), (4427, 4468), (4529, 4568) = 0.08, 19.2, 23.3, 21.2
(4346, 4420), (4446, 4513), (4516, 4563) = -0.05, 18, 23.1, 21.1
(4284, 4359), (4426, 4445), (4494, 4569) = 0.01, 15.8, 23.6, 20.1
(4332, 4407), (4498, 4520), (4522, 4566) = -0.13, 18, 23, 22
